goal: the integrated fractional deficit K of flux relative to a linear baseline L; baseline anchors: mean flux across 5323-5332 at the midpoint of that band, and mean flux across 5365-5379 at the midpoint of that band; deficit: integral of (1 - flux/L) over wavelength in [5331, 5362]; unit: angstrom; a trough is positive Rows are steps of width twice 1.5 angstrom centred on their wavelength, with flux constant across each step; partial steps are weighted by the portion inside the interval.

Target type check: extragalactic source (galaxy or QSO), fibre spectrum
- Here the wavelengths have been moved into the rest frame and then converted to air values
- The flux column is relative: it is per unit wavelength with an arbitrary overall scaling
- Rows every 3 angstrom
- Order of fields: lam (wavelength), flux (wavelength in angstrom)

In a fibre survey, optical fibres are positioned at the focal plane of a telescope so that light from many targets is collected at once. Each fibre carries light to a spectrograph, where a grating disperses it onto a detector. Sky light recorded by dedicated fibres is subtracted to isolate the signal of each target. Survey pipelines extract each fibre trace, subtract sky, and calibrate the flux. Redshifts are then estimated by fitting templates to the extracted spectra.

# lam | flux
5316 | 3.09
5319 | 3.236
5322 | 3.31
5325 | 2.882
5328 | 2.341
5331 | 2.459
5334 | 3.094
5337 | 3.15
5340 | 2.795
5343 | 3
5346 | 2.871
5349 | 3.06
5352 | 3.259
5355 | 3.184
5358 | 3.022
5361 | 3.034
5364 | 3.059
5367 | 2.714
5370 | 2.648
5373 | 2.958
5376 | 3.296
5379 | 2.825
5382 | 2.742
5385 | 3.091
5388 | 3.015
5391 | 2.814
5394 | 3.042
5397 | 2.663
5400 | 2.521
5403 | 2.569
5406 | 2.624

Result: -3.2 angstrom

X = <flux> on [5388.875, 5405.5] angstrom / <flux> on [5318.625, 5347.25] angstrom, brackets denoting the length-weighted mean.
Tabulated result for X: 0.94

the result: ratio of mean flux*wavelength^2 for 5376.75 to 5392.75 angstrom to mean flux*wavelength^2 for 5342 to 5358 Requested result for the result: 1.0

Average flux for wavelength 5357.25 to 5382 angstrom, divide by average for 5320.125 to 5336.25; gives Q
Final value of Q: 1.03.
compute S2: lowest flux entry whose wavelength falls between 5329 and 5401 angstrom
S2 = 2.459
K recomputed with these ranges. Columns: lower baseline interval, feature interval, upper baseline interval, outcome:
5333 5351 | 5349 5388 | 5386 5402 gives -1.1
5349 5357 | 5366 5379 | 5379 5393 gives 0.5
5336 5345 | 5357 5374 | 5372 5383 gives 0.4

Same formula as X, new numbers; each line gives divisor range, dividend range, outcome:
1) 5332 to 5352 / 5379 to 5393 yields 0.97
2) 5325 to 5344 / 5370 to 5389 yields 1.05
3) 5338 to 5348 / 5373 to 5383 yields 1.02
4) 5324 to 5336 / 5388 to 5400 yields 1.04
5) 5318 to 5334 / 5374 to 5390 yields 1.05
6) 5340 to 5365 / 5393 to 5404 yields 0.88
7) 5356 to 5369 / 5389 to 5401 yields 0.94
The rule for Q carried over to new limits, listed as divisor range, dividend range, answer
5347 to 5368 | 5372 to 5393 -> 0.97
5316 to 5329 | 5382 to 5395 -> 0.99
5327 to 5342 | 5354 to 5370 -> 1.06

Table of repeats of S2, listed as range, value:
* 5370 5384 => 2.648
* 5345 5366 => 2.871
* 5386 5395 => 2.814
